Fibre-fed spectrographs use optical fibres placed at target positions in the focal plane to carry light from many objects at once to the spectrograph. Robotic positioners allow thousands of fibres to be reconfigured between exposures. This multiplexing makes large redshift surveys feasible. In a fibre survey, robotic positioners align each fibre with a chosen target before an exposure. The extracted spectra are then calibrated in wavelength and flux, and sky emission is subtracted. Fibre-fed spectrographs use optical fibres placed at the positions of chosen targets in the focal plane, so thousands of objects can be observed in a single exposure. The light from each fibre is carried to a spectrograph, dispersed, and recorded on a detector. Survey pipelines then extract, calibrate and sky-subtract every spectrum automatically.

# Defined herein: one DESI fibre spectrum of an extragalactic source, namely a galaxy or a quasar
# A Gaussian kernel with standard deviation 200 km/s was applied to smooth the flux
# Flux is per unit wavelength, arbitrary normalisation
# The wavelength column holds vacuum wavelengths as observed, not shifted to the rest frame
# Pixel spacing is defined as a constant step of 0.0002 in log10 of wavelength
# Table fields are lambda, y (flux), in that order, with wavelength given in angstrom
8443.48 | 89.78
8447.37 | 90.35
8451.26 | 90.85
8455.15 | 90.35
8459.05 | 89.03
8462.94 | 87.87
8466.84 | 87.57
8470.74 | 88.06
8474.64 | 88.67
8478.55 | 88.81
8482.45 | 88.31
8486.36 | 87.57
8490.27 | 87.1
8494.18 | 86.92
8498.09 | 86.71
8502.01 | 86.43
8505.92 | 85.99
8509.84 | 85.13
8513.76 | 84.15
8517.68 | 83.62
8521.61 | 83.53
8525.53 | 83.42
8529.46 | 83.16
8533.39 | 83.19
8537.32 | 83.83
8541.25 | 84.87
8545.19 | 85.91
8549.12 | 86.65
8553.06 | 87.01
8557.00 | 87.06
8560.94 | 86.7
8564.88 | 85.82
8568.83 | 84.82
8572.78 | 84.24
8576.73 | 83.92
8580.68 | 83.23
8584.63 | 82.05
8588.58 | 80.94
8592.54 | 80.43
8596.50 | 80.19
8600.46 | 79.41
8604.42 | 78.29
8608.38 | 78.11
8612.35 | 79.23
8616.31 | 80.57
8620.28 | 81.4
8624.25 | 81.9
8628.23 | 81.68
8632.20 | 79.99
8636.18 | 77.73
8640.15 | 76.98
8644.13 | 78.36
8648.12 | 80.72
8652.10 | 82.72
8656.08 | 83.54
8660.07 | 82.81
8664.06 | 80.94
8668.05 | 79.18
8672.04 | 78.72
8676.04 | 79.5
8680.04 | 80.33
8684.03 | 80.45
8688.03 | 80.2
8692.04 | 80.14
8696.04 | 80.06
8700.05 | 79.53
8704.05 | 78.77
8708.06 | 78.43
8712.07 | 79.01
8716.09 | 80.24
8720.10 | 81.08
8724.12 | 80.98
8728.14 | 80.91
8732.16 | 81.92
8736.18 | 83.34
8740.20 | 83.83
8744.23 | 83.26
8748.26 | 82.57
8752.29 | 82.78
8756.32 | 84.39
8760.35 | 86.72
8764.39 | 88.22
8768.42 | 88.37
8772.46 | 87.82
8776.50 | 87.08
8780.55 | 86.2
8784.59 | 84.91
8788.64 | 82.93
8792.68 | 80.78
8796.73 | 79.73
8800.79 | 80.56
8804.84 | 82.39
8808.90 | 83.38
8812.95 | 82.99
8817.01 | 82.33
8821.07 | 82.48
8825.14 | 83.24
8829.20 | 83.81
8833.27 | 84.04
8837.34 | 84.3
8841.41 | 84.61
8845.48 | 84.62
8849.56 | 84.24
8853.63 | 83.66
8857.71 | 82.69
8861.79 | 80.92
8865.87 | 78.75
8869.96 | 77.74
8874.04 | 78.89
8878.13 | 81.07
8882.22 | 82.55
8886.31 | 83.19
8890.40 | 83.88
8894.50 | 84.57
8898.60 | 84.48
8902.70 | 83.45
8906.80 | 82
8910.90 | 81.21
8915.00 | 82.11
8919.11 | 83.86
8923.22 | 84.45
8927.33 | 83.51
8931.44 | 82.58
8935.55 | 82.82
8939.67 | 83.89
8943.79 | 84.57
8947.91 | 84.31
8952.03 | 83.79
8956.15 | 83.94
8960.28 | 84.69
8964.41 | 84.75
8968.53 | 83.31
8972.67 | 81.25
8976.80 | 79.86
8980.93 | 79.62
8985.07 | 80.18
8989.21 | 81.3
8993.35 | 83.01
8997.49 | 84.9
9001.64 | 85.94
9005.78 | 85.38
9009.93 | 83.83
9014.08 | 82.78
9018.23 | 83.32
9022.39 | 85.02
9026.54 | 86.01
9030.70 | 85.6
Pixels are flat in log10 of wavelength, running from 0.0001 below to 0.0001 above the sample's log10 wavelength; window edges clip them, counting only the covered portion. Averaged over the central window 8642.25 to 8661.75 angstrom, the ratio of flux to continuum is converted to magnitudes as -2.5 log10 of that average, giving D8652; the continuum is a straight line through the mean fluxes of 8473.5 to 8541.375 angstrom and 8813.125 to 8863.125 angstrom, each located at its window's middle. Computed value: 0.04 mag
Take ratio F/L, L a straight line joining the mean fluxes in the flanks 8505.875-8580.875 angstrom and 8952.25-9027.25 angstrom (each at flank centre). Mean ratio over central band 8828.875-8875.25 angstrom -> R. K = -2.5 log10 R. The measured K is 0.018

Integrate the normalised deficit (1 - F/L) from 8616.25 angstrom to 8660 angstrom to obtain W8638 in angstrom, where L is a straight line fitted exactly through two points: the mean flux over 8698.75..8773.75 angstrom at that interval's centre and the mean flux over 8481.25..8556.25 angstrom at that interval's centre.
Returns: 1.75 angstrom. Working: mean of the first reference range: 85.4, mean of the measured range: 80.6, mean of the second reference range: 82.7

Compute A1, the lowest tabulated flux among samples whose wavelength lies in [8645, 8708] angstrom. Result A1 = 78.72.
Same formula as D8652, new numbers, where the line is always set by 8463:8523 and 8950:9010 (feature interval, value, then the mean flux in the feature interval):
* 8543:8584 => 0.01 mag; 85.4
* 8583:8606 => 0.07 mag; 80.2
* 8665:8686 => 0.07 mag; 79.7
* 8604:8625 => 0.08 mag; 79.9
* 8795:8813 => 0.03 mag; 81.7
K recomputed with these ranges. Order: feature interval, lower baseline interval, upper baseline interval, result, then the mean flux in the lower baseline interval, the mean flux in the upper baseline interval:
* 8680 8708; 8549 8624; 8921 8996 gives 0.038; 82.5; 82.9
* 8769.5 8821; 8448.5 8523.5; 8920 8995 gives 0.012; 87.2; 82.9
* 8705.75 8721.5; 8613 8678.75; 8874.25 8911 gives 0.020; 80.4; 82.8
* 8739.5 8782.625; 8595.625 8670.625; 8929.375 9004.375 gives -0.056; 80.2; 83.1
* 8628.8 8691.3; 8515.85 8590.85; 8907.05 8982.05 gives 0.051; 84.4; 83.1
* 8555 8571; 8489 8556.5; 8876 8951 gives -0.014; 85.2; 83.3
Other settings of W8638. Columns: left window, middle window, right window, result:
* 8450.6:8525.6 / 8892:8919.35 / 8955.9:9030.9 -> 0.3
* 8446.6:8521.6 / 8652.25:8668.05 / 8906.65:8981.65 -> 0.7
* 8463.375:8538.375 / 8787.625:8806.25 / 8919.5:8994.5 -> 0.6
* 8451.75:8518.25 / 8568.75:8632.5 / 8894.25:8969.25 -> 3.9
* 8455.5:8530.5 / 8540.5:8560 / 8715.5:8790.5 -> -0.1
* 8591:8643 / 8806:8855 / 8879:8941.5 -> -0.8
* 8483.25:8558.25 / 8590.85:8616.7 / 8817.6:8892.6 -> 1.6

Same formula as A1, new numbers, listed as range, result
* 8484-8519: 83.62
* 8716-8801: 79.73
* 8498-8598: 80.19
